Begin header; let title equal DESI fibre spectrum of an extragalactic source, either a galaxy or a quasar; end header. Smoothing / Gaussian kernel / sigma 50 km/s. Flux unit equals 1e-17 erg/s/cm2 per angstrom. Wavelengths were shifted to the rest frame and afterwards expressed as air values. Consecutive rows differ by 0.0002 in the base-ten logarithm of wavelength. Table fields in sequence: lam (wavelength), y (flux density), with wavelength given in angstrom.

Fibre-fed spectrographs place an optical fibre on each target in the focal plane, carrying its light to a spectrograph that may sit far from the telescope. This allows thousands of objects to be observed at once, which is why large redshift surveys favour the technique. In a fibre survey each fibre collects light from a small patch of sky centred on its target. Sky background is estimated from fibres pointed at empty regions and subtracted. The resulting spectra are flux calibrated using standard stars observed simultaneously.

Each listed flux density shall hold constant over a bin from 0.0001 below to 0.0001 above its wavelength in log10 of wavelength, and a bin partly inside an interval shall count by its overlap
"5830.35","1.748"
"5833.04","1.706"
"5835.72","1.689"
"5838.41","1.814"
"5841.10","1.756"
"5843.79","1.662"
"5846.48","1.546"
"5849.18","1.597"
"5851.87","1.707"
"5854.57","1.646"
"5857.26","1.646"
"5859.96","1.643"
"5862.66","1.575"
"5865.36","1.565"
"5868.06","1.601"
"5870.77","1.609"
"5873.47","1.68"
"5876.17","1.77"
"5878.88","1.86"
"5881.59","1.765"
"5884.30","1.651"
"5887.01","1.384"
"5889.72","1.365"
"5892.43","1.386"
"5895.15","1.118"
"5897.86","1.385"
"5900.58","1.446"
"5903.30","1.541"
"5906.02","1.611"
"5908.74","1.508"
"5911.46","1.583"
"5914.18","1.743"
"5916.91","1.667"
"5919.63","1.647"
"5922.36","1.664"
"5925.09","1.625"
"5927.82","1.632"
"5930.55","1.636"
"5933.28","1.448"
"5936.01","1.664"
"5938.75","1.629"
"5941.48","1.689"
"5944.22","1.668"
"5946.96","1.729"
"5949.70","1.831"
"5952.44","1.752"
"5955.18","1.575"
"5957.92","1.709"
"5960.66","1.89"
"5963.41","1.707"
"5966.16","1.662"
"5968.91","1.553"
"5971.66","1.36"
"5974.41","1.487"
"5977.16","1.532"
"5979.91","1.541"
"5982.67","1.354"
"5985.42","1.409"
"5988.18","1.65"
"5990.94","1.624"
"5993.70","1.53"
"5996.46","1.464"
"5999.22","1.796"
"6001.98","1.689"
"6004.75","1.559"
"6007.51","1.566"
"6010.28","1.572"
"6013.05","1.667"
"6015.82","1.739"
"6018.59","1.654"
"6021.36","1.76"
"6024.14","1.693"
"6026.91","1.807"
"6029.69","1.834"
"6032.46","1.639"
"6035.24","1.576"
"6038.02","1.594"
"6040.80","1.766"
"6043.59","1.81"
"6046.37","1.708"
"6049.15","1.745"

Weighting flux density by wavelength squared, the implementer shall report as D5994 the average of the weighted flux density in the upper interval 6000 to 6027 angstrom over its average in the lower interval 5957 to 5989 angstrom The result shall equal 1.1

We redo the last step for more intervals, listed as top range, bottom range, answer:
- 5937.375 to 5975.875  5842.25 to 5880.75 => 1.04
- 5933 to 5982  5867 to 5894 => 1.05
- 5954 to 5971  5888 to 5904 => 1.25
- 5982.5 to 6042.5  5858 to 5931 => 1.08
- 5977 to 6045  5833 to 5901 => 1.07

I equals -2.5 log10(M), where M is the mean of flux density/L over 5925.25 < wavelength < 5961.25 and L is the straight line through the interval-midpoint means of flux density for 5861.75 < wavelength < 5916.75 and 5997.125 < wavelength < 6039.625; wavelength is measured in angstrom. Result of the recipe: -0.04 mag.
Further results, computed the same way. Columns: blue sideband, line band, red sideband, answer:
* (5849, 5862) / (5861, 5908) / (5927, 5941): 0.06 mag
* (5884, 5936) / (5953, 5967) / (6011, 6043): -0.07 mag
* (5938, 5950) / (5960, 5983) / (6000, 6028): 0.08 mag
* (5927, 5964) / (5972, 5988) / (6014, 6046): 0.15 mag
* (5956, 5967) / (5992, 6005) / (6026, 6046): 0.07 mag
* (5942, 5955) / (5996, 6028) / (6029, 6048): 0.03 mag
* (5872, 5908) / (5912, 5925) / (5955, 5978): -0.07 mag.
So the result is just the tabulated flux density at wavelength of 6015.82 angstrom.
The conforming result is 1.739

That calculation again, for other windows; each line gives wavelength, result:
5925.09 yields 1.625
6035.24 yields 1.576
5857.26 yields 1.646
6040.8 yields 1.766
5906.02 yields 1.611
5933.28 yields 1.448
